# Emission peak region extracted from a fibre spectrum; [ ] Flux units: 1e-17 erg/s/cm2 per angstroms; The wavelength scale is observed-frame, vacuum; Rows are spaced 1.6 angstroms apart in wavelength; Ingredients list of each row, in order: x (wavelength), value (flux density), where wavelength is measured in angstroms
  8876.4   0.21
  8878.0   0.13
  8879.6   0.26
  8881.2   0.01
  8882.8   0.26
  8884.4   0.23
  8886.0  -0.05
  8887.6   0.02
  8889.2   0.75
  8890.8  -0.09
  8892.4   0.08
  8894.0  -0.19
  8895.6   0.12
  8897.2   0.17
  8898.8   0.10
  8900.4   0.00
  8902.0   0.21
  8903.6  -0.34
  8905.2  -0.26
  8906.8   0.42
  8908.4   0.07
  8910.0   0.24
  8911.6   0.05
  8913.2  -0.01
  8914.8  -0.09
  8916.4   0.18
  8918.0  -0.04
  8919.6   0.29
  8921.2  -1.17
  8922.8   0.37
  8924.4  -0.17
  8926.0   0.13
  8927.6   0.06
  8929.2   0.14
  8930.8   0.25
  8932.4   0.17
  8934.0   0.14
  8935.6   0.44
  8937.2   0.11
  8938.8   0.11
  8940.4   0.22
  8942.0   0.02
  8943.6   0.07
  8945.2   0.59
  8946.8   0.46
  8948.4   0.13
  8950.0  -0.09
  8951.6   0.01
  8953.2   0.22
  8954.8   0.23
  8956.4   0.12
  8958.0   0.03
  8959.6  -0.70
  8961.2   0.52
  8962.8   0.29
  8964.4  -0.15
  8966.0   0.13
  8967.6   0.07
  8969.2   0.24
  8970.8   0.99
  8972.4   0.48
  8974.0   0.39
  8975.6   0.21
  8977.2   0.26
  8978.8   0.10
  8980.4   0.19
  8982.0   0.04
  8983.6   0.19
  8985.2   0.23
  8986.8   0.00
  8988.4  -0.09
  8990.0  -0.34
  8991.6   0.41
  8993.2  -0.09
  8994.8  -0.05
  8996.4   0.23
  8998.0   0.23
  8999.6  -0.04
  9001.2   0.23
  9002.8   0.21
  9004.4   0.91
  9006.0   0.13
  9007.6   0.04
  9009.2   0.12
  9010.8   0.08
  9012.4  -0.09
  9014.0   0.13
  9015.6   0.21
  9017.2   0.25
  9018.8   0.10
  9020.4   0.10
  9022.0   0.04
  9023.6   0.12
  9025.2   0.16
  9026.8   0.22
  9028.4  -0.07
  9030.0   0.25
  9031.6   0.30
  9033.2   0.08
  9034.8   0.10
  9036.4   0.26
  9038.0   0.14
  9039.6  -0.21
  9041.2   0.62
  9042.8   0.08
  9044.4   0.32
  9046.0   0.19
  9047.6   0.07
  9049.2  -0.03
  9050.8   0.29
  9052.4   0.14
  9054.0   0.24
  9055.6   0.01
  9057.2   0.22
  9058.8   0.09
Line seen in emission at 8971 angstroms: H-gamma 4340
